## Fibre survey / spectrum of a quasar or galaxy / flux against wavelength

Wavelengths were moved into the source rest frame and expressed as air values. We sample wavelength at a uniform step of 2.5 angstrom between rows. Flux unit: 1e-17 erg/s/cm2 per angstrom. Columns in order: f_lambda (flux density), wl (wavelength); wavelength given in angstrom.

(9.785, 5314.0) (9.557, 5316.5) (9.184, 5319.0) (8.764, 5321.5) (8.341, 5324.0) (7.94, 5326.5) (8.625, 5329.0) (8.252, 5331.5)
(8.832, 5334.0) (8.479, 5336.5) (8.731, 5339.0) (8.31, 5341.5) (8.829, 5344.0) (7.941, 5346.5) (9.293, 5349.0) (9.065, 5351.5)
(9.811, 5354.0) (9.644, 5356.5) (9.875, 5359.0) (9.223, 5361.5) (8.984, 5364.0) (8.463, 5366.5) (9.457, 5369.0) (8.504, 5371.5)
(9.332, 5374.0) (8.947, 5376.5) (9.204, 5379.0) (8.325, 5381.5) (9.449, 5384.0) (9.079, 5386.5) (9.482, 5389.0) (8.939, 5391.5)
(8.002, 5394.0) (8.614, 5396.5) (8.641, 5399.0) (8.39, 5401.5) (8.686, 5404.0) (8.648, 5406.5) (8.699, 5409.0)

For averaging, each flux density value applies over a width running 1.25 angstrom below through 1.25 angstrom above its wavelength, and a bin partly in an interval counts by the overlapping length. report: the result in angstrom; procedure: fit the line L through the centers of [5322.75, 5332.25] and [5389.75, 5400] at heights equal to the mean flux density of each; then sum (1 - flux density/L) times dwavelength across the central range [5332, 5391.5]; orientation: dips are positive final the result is -3.91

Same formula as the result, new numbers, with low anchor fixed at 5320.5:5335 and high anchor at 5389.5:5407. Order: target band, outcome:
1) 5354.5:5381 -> -1.9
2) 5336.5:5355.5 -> -0.8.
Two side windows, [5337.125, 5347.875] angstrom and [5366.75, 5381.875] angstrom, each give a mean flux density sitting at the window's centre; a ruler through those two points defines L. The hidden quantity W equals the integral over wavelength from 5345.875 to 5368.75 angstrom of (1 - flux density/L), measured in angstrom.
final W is -1.3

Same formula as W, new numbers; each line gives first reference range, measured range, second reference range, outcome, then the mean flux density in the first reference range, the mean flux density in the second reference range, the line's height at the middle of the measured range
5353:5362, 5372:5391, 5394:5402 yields -0.27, 9.67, 8.48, 8.96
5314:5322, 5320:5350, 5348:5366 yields 2.59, 9.3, 9.38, 9.33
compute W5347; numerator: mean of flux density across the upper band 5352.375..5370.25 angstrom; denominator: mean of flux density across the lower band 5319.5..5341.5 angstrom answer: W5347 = 1.10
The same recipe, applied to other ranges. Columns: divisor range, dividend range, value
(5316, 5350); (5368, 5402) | 1.03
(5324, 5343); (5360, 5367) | 1.06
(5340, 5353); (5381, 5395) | 1.02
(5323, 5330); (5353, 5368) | 1.13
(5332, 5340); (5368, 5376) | 1.05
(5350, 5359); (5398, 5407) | 0.90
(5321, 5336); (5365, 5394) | 1.06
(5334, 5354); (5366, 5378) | 1.03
